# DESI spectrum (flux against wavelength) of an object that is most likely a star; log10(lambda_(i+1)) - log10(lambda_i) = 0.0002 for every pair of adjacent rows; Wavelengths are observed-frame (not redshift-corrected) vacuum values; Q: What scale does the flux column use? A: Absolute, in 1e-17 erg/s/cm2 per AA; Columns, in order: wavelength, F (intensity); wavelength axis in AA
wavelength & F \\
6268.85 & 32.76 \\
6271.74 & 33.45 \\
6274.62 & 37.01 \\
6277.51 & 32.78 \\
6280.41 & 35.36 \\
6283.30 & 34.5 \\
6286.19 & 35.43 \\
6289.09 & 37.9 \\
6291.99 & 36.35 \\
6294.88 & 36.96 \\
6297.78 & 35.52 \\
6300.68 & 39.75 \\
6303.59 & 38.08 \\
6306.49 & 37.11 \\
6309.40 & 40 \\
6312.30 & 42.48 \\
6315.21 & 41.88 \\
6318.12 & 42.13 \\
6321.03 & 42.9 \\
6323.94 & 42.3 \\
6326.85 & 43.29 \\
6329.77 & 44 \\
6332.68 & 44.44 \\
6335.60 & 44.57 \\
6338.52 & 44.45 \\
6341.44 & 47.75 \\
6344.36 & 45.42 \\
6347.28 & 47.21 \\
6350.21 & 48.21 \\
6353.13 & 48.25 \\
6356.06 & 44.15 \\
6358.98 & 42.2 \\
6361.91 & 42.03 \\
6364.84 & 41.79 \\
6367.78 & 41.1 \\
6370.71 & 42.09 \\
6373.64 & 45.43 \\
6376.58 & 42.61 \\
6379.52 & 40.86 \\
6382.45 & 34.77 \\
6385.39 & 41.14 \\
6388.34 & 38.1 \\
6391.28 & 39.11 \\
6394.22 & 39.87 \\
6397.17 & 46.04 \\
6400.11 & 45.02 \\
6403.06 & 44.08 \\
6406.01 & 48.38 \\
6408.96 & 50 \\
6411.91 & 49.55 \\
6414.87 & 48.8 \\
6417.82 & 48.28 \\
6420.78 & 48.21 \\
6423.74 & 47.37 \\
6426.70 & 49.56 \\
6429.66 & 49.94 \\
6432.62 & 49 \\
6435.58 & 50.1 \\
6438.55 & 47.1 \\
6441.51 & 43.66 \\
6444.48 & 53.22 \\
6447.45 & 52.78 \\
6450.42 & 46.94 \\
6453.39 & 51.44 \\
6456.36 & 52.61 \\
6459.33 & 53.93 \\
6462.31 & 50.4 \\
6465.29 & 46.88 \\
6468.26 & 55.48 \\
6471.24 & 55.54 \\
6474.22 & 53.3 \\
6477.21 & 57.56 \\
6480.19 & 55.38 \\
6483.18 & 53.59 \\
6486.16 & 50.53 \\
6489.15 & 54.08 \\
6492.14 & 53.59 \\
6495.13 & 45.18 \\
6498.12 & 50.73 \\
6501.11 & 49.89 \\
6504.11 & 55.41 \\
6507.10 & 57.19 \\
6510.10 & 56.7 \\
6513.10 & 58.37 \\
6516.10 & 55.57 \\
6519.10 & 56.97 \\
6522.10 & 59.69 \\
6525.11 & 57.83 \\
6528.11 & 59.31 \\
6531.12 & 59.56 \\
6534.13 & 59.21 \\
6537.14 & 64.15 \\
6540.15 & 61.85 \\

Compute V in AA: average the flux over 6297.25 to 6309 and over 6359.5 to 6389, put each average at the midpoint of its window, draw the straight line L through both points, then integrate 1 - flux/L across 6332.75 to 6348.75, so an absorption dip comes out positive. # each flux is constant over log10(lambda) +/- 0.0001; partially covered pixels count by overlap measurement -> -2.5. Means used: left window 38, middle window 45.7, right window 41.1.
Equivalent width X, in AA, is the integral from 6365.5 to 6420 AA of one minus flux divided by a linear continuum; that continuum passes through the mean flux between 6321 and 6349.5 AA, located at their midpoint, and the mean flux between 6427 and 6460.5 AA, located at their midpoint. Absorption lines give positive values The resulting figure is 4.5 AA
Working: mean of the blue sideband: 44.8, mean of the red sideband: 50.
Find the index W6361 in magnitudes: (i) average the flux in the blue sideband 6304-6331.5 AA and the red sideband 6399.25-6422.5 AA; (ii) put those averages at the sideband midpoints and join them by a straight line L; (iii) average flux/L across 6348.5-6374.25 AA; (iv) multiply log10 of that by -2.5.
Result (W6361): 0.02 mag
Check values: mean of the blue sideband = 41.7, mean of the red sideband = 47.8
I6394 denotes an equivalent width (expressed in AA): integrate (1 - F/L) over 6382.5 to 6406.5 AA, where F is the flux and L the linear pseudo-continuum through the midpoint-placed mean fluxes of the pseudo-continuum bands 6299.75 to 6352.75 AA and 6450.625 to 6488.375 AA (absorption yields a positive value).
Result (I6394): 2.9 AA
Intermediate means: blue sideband 43.3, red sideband 52.9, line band 42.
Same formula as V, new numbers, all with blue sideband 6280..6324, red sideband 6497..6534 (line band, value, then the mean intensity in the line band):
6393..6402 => 0.6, 43.8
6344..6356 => -1.2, 47.1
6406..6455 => 0.3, 49.1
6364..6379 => 0.7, 42.5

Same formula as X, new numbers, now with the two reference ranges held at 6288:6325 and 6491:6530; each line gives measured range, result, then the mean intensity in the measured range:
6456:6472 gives -0.22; 52.3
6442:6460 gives -0.24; 51.3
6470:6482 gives -0.66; 55.4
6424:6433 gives -0.07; 49.3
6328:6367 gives -2.08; 44.9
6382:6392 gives 1.55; 38.6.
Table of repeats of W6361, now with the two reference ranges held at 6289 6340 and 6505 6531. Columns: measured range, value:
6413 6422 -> 0.02 mag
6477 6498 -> 0.06 mag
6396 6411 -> 0.03 mag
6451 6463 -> 0.02 mag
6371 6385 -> 0.13 mag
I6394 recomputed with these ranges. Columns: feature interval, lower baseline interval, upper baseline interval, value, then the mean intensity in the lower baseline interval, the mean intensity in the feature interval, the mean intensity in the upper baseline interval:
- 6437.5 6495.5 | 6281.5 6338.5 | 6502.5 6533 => 1.6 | 40.1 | 51.8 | 57.6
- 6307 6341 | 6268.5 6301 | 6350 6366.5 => -2.3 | 35.6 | 42.9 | 44.1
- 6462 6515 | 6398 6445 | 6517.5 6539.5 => 1.8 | 48.1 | 53.4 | 59.6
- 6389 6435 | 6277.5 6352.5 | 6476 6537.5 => 1.6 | 41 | 46.8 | 55.6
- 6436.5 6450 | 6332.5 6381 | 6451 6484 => 0.6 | 44.3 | 49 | 53.1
